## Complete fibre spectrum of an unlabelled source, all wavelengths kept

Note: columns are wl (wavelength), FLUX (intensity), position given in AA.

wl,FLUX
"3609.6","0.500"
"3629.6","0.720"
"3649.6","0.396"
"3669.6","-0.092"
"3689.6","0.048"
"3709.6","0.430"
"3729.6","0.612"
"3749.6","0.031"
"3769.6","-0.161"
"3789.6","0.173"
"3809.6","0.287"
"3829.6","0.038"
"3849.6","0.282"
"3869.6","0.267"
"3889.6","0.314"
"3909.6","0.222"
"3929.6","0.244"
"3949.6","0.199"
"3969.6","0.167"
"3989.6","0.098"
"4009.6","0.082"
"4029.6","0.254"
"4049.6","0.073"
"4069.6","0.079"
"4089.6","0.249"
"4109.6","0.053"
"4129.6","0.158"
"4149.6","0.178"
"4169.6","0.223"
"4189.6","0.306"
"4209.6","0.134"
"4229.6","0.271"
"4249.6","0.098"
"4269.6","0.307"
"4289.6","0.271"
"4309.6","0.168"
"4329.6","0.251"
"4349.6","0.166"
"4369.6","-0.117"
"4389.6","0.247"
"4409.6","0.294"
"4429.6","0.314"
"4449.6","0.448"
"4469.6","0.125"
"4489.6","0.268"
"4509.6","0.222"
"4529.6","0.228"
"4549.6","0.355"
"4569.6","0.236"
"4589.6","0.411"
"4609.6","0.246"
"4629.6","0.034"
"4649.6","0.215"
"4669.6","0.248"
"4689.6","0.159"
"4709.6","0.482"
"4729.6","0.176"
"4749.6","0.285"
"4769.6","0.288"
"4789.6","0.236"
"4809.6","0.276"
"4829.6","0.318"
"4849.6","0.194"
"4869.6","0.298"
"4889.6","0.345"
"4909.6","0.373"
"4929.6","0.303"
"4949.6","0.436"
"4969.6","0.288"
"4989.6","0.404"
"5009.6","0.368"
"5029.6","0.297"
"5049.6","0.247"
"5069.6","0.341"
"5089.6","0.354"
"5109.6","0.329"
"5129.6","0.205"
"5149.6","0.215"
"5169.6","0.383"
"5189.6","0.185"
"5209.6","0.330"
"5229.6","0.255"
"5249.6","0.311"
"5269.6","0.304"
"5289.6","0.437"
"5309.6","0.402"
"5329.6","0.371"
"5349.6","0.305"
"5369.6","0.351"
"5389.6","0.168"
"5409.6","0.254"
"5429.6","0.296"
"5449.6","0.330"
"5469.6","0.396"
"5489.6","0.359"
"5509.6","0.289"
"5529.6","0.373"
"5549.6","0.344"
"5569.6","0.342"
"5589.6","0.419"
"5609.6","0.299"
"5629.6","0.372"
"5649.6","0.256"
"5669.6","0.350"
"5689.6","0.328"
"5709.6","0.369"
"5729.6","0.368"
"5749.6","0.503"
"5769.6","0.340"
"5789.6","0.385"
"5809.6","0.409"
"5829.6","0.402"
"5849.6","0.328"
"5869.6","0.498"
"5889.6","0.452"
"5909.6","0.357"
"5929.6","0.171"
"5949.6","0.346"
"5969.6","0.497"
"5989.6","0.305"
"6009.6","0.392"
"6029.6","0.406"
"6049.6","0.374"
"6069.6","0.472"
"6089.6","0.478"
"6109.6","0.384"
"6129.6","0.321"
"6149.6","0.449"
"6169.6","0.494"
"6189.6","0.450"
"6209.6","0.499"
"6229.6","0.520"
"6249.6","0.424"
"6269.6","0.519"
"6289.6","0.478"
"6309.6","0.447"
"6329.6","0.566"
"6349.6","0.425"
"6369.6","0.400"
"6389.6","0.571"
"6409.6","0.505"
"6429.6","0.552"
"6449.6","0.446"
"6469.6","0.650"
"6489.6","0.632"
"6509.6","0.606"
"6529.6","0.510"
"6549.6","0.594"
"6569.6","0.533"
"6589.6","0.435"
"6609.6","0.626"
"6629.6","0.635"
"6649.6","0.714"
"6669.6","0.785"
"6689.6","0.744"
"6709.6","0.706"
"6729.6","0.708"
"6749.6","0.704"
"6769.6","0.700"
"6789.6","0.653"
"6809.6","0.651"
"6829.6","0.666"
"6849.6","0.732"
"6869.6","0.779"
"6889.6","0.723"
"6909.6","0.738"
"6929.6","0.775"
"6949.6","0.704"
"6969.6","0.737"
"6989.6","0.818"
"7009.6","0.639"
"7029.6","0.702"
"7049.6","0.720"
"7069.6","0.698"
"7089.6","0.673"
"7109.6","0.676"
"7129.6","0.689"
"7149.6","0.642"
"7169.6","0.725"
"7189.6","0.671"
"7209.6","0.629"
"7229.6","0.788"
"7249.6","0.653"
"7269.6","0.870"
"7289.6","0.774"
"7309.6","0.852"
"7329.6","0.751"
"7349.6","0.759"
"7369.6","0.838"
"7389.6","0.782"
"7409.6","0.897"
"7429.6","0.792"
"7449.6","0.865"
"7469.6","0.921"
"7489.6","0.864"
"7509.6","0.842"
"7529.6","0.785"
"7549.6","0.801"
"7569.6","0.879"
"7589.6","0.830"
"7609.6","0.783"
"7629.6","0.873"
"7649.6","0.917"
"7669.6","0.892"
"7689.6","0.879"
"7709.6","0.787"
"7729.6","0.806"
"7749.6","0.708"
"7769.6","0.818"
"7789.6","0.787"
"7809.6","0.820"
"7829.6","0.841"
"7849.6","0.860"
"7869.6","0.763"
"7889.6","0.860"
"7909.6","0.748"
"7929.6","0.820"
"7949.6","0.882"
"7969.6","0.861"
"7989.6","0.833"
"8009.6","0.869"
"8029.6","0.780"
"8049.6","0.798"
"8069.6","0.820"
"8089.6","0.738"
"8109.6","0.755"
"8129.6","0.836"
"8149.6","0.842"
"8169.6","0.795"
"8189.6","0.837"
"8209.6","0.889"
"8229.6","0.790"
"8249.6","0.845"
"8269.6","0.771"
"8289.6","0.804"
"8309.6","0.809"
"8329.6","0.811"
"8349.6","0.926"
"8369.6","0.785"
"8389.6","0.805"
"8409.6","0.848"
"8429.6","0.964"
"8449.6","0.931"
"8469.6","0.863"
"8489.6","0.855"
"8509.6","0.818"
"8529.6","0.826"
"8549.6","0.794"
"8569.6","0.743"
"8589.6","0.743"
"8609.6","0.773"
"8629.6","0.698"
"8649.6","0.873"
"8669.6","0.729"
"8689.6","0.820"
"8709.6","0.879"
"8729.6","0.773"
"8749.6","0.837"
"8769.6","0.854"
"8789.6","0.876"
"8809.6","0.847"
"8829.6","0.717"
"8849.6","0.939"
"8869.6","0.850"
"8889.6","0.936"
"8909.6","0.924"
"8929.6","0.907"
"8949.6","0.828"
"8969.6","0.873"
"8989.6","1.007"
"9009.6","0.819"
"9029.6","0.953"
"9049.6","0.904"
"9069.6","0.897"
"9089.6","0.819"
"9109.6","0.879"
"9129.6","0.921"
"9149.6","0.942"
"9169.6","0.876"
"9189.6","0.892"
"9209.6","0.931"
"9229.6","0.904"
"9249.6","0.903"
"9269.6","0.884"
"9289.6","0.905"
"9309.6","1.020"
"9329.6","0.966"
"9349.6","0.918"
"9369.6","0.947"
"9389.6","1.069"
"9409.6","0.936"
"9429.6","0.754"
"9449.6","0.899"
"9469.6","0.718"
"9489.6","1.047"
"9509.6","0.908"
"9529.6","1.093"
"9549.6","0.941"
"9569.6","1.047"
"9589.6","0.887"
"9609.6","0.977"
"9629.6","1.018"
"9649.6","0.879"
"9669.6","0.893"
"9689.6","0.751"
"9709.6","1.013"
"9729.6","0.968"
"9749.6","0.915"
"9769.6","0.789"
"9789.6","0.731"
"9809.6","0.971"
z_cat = 0.66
